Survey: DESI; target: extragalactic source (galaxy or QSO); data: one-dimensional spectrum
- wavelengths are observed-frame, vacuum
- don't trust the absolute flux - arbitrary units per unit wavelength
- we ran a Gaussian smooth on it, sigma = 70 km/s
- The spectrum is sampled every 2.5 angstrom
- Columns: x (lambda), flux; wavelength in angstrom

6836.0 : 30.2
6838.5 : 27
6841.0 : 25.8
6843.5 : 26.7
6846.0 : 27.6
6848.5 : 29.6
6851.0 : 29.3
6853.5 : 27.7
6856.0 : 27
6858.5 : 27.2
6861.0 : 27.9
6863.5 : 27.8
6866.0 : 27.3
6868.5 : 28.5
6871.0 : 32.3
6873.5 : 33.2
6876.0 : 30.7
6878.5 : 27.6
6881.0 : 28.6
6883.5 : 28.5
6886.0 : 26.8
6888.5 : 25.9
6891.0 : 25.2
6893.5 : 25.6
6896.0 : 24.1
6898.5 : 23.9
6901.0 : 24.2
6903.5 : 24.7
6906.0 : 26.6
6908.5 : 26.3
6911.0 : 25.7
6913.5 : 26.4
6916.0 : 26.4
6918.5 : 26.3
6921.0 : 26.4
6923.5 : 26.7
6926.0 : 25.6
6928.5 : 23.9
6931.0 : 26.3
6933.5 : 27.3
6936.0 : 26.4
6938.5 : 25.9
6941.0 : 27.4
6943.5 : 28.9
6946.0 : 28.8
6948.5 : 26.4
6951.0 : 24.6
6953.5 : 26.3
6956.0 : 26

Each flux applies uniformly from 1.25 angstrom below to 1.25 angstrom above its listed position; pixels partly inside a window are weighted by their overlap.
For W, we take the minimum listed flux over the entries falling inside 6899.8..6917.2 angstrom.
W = 24.2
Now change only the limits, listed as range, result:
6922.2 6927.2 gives 25.6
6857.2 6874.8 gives 27.2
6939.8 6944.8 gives 27.4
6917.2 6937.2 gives 23.9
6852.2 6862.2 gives 27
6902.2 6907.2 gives 24.7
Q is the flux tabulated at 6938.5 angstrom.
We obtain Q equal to 25.9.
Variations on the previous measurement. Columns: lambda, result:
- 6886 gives 26.8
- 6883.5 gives 28.5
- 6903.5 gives 24.7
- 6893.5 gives 25.6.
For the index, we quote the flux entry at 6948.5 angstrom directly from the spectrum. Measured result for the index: 26.4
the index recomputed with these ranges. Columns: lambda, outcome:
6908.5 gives 26.3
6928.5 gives 23.9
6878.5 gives 27.6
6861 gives 27.9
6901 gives 24.2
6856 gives 27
